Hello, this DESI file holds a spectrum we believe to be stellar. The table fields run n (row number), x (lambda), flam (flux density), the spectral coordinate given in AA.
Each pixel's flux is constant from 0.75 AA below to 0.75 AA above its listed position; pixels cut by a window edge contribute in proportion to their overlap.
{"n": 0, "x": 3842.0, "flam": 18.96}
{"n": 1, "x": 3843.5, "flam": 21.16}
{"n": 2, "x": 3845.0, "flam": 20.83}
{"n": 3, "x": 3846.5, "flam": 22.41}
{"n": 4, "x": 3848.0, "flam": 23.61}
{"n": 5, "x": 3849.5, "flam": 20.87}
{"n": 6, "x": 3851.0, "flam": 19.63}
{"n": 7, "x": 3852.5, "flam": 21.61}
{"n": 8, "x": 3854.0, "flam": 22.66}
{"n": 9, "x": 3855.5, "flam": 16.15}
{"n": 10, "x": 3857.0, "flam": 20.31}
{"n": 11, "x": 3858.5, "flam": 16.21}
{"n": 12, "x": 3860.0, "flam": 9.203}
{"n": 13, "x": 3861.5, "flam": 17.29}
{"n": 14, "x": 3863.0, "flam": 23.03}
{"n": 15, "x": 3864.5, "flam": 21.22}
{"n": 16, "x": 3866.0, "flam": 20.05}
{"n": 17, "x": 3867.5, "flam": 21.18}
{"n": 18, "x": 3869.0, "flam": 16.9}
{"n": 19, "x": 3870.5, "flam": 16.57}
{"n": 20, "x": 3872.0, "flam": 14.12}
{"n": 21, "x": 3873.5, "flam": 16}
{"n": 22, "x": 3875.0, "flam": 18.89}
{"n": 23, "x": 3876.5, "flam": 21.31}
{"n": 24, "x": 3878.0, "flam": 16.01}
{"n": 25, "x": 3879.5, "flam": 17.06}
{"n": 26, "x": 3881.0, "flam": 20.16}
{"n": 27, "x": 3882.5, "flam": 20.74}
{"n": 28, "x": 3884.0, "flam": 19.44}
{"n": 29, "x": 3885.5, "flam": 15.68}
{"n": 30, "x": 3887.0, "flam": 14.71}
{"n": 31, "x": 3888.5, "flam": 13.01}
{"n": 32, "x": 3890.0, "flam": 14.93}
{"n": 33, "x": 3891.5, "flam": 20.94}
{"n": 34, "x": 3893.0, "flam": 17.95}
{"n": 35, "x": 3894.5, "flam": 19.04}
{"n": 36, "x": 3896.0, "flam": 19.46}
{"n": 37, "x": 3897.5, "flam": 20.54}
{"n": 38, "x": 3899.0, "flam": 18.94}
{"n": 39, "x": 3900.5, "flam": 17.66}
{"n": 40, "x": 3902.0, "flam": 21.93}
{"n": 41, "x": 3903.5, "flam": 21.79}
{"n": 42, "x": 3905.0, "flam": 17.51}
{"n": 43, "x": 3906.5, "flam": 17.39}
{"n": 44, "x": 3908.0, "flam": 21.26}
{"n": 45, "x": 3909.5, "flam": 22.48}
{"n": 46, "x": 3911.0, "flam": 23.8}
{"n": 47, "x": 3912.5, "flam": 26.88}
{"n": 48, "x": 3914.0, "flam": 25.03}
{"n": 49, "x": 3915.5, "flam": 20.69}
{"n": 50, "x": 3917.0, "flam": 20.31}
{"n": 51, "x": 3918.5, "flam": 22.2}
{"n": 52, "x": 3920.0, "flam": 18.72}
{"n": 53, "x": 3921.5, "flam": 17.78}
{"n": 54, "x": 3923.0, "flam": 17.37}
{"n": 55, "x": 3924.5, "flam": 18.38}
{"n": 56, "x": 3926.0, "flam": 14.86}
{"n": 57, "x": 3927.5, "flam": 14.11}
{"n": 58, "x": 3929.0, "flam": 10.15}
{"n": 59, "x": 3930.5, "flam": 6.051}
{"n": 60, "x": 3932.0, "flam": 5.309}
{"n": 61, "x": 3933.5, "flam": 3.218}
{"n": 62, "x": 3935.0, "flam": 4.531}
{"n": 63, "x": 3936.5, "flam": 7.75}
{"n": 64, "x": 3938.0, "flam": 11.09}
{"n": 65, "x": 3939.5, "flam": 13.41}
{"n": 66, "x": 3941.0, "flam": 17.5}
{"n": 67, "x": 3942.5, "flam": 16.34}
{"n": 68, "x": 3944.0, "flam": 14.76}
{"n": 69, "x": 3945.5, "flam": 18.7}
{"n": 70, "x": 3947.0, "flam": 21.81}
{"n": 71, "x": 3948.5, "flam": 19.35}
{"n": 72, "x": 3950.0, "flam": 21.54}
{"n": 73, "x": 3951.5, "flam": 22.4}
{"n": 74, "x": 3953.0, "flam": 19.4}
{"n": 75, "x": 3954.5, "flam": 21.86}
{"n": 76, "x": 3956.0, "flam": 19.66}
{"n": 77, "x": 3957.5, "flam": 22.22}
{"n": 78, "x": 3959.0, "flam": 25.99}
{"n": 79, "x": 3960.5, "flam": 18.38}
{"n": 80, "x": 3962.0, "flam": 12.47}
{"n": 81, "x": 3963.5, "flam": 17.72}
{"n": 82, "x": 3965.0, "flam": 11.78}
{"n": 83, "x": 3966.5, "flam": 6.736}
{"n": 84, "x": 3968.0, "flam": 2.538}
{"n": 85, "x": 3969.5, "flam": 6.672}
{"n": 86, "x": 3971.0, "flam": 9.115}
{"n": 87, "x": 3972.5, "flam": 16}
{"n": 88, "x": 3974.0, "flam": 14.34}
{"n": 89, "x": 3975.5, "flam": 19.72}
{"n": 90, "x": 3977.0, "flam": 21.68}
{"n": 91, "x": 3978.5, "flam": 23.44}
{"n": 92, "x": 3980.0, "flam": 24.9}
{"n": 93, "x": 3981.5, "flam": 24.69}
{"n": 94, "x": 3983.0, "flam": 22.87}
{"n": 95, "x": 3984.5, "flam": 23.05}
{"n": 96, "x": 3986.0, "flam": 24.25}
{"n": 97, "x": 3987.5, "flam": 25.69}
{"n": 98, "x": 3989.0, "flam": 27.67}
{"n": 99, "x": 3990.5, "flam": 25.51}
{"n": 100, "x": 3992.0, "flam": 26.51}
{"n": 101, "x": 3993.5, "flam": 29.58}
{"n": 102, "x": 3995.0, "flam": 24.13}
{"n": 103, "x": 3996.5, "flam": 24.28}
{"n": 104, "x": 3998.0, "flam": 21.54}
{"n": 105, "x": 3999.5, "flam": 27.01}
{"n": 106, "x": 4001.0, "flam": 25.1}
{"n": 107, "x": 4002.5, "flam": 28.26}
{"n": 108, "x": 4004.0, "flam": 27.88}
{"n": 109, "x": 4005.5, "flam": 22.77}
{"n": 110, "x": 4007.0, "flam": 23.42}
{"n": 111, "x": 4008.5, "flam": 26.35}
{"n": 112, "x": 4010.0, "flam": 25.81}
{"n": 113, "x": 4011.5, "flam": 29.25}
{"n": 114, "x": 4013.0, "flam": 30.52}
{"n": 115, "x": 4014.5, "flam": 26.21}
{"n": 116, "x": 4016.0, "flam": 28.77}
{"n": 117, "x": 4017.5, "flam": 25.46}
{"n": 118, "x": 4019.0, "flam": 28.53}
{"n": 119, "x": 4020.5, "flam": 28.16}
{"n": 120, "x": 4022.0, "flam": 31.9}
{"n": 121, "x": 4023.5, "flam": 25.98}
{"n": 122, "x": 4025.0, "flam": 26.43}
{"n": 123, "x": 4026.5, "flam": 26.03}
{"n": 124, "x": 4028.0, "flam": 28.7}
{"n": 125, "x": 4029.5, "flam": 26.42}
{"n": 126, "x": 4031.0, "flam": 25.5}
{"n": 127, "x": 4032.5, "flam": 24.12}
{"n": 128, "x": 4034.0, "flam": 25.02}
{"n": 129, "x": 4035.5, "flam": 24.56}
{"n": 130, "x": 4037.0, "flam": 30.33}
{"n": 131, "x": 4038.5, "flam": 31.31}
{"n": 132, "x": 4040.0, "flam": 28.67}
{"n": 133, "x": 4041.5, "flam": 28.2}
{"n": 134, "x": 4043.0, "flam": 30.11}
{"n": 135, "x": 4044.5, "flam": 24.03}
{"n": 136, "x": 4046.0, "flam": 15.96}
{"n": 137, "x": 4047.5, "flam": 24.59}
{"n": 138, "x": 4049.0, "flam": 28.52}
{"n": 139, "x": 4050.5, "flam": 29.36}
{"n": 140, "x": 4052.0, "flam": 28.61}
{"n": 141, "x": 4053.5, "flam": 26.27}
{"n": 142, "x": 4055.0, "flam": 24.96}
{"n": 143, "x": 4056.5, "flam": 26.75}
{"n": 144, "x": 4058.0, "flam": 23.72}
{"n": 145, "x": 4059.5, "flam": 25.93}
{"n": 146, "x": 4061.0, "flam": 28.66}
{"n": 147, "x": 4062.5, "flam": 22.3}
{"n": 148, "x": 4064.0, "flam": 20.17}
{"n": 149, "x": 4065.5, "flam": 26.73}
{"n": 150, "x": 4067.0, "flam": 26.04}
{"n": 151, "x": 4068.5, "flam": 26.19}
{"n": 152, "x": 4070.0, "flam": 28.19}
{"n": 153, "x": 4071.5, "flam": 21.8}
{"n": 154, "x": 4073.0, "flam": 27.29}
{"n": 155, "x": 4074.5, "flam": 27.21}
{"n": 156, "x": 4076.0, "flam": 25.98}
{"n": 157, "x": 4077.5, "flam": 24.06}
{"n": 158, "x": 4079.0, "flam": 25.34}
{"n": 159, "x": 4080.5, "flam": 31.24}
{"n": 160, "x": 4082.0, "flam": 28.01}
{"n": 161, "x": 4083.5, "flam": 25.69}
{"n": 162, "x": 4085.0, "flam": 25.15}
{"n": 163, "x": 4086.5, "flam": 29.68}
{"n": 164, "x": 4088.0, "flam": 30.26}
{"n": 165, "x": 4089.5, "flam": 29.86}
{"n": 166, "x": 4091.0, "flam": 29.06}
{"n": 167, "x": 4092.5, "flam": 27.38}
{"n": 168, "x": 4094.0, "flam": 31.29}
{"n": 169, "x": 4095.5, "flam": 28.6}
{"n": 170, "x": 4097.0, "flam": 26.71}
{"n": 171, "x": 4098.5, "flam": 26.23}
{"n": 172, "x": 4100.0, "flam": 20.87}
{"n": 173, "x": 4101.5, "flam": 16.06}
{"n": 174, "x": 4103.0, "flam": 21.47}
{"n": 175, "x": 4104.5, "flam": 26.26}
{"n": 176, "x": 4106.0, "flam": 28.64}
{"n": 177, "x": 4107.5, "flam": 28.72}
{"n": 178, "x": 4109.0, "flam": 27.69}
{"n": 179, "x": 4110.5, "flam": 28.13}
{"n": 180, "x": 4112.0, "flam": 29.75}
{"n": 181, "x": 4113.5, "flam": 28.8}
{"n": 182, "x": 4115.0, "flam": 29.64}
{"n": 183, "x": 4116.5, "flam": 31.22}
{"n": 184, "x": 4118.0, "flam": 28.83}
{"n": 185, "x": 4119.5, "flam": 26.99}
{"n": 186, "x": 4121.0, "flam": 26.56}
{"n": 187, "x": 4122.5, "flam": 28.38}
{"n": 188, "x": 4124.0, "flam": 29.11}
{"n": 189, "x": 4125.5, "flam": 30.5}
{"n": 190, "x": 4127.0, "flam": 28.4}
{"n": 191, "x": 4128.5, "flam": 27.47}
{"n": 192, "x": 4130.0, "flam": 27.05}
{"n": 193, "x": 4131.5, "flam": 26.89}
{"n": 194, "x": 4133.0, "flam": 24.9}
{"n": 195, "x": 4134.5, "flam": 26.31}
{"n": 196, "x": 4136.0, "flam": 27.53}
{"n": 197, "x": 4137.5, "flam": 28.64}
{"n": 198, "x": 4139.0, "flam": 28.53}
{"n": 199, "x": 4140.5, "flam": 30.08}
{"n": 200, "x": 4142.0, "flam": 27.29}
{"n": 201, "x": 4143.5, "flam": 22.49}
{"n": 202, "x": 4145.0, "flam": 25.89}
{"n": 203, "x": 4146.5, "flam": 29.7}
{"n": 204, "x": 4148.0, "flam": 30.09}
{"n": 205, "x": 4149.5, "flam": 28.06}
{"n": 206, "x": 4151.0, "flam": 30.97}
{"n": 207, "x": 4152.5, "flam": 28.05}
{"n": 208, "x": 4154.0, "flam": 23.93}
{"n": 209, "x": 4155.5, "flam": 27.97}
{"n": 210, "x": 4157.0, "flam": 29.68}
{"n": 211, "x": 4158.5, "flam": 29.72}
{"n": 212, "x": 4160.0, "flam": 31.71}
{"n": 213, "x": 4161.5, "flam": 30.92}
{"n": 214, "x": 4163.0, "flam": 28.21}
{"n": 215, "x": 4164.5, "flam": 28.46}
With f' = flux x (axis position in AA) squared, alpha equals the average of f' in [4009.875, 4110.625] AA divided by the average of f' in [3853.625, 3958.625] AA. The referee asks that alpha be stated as 1.63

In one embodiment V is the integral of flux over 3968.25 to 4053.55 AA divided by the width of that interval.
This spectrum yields 24.9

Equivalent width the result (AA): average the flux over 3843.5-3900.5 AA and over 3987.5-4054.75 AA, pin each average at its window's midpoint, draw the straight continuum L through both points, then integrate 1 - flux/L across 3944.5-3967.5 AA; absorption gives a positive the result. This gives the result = 4.62 AA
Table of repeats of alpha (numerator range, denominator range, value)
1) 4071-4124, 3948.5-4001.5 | 1.42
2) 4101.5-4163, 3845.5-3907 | 1.70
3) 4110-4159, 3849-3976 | 1.83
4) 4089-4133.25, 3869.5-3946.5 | 1.79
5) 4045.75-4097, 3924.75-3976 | 1.97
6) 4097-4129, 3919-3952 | 2.07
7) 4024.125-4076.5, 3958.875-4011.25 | 1.28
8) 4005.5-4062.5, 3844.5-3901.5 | 1.56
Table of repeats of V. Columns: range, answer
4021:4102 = 26.5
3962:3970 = 9.48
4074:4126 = 27.4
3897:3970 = 16.7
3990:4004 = 25.9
